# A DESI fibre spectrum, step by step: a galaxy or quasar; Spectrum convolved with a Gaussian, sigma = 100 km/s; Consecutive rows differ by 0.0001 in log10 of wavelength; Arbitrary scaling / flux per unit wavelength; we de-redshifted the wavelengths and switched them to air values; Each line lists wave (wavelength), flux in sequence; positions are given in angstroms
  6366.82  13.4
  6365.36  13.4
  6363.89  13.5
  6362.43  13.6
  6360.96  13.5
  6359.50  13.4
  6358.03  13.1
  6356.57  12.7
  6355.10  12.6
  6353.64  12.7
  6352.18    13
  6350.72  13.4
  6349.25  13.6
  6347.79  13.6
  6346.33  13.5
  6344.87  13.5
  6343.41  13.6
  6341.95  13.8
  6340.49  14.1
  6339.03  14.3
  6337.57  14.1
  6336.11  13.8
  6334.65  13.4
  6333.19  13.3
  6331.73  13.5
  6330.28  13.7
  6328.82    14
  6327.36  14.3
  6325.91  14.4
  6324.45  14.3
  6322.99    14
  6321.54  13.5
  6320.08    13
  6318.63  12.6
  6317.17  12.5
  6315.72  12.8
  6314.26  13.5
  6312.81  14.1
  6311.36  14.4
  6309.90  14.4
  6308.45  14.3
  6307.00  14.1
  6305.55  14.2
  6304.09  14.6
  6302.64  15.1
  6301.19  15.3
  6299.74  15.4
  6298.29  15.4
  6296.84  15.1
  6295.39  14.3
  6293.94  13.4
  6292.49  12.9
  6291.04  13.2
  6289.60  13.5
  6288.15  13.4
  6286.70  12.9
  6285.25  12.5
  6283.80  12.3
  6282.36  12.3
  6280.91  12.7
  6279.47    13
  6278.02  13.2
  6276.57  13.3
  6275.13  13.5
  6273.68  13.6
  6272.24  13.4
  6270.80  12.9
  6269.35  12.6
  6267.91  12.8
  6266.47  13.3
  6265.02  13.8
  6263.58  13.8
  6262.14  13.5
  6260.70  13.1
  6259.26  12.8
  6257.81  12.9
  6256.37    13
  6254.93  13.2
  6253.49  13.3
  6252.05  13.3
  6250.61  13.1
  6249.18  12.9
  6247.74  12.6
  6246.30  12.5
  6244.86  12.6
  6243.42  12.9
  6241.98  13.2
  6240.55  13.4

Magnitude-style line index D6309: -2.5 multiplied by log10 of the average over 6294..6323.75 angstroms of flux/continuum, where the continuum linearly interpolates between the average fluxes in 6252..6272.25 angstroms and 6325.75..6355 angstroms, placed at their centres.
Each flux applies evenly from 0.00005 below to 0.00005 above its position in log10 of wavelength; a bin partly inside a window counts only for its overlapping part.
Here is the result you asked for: -0.05 mag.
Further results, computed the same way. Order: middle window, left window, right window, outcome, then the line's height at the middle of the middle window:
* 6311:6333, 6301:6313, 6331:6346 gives 0.04 mag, 14.1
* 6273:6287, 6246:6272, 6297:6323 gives 0.05 mag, 13.5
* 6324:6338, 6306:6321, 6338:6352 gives -0.02 mag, 13.6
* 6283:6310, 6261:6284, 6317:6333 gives -0.05 mag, 13.4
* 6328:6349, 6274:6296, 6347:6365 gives -0.04 mag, 13.2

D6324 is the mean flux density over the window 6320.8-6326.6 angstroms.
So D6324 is 14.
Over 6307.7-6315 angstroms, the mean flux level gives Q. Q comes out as 14.1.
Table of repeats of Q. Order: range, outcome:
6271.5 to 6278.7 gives 13.4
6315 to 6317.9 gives 12.7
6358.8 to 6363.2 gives 13.5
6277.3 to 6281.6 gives 13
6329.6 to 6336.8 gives 13.5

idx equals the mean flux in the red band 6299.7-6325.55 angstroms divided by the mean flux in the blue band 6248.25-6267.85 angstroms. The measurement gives 1.1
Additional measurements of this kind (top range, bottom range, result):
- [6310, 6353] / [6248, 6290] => 1.04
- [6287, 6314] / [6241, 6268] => 1.09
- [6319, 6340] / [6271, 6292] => 1.06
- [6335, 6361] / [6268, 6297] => 1.02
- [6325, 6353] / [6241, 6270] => 1.05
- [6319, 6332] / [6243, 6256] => 1.07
